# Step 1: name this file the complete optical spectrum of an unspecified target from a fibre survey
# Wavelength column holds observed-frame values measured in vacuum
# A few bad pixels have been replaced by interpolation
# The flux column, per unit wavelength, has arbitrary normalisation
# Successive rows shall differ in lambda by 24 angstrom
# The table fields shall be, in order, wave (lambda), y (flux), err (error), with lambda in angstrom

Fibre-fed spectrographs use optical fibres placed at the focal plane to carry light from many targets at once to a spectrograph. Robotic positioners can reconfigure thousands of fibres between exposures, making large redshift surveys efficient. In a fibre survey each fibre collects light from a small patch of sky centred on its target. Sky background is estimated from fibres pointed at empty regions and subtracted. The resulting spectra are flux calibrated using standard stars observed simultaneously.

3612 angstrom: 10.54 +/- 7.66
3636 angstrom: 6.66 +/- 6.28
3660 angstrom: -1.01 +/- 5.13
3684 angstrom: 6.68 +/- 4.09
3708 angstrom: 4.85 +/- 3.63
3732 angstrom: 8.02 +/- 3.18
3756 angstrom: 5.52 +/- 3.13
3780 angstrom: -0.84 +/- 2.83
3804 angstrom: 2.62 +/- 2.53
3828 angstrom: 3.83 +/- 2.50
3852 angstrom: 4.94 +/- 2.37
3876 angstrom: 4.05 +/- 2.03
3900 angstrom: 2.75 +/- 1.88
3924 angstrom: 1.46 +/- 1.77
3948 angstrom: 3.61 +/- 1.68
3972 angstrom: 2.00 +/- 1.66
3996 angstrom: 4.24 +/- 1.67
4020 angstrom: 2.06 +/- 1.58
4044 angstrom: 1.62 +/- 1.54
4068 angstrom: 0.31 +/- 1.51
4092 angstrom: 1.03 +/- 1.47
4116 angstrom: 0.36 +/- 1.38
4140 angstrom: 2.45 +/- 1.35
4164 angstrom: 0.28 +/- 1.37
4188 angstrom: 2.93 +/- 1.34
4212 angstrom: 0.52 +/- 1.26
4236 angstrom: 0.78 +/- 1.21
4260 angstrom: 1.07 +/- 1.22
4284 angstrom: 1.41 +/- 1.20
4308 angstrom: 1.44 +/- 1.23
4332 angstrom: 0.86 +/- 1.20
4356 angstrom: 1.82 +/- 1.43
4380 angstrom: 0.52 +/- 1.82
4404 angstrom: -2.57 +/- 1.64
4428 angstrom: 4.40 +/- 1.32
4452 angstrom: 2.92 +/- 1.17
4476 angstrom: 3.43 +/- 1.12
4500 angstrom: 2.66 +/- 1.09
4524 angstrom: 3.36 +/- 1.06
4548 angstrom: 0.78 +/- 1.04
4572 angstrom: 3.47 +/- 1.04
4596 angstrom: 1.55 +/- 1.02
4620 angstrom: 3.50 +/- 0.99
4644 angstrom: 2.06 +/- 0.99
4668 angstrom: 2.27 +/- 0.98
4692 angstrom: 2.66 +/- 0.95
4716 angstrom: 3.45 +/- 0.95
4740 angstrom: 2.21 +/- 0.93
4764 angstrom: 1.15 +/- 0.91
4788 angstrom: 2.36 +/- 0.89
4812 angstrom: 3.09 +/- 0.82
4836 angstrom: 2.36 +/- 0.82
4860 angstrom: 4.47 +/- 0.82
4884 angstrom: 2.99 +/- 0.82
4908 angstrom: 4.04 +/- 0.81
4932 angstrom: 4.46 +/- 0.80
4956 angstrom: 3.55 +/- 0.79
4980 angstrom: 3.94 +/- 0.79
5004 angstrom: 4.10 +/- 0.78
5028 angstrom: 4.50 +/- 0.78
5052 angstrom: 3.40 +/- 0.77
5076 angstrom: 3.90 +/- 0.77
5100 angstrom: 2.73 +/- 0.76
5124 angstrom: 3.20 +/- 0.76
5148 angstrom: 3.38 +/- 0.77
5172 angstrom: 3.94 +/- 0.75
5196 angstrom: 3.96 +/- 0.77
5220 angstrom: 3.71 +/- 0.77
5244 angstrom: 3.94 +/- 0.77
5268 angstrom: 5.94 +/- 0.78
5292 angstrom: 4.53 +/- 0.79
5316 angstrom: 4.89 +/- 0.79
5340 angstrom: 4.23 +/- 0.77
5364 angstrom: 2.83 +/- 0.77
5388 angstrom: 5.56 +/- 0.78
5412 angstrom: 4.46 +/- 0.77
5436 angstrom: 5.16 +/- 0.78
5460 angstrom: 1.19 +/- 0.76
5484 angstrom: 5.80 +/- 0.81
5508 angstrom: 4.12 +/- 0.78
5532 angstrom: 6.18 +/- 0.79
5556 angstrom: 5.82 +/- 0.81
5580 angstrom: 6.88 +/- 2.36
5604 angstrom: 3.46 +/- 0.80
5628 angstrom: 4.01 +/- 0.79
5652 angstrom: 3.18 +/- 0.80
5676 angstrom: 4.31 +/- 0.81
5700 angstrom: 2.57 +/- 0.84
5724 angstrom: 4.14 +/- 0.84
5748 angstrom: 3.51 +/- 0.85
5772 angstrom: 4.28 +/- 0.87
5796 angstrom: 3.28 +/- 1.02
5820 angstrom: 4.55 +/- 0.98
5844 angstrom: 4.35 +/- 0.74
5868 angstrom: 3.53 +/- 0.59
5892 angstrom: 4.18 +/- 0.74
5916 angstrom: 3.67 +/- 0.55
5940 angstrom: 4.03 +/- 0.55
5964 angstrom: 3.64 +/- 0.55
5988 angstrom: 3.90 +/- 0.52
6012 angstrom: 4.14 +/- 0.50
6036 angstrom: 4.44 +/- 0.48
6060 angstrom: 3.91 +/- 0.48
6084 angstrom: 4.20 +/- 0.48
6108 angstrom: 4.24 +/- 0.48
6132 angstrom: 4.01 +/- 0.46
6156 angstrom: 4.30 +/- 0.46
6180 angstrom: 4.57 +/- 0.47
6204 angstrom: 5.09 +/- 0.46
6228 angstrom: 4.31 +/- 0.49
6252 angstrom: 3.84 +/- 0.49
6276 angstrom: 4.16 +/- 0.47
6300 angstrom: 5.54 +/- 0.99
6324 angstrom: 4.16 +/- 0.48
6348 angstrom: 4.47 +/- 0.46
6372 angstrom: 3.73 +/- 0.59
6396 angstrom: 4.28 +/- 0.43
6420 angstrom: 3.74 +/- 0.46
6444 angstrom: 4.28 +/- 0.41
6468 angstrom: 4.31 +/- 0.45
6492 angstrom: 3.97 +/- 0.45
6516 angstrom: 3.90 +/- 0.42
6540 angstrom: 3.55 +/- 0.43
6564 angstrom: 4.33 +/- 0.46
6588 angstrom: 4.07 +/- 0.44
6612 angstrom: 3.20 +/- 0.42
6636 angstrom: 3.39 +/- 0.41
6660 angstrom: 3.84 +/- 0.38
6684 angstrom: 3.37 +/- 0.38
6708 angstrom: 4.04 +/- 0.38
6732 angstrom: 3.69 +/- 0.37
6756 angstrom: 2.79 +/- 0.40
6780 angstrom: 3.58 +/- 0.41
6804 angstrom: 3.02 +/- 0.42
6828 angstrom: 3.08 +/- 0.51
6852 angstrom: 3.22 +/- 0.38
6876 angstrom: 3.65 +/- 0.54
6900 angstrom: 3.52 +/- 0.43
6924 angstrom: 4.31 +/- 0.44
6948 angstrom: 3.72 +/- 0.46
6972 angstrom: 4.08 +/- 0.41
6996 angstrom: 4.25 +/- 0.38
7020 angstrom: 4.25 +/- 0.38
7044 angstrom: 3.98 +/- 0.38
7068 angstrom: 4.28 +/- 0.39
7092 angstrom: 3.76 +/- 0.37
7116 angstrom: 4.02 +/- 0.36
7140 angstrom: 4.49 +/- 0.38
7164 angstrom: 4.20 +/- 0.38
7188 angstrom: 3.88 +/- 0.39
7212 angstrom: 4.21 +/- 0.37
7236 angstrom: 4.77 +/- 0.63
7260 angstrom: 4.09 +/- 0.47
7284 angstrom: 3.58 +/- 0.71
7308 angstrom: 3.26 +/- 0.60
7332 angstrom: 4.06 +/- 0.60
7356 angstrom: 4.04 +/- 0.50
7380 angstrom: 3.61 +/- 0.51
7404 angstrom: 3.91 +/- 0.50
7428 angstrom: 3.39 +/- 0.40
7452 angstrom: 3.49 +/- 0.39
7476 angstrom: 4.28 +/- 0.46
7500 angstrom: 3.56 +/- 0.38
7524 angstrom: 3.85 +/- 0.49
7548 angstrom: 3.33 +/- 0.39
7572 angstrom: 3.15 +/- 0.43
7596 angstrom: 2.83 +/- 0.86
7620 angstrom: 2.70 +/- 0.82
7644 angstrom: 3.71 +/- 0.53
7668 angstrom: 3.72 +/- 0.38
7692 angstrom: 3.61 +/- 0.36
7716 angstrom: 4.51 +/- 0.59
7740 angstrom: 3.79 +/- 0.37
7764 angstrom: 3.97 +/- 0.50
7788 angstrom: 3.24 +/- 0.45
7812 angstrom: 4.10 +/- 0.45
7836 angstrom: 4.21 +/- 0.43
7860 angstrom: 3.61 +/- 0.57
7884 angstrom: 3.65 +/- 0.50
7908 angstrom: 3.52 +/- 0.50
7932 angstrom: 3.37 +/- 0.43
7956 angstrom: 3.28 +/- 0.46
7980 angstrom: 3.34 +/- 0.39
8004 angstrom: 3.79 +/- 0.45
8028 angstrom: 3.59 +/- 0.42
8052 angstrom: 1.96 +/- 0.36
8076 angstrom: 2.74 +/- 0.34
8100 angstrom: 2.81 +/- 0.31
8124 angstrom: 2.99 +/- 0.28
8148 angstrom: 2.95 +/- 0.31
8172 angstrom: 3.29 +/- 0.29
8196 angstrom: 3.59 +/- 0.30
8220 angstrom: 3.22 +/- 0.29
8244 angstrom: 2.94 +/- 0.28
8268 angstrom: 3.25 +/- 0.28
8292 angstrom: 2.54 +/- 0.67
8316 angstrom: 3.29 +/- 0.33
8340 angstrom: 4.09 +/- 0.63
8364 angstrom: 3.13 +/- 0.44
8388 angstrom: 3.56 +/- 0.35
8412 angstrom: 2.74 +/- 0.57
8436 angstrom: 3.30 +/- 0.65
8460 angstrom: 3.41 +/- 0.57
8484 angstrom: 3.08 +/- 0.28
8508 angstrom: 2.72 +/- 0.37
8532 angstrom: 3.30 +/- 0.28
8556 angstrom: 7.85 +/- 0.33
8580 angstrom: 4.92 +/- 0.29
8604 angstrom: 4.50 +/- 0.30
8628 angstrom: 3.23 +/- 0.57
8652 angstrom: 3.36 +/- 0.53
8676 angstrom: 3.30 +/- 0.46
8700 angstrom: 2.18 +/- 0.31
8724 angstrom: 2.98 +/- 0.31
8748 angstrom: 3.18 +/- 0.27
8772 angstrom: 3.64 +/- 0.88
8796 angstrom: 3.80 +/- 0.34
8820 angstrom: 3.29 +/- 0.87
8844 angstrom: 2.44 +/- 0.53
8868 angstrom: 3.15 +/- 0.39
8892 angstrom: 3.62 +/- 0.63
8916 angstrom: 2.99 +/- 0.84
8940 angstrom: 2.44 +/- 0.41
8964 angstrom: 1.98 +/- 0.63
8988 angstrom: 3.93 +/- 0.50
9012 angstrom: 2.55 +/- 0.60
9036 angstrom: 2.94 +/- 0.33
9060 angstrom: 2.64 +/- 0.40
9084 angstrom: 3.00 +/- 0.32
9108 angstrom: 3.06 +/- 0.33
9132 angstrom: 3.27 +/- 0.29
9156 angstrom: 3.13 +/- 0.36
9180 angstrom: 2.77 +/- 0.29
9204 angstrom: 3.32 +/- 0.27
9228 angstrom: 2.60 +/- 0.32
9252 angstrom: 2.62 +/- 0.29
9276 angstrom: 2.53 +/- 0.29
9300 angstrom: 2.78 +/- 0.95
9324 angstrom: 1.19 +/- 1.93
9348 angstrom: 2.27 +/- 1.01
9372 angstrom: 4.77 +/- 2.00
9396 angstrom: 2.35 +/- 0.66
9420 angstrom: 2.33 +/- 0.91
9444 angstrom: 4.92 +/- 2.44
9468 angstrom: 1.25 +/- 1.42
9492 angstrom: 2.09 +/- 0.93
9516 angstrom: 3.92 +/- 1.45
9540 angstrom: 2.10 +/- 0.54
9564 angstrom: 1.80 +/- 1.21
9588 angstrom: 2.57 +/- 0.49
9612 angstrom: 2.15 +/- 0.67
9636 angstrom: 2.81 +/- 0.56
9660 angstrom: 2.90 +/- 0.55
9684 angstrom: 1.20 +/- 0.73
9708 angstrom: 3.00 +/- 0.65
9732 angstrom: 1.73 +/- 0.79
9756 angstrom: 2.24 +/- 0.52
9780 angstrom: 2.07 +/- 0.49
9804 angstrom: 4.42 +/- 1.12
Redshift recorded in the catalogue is 0.30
